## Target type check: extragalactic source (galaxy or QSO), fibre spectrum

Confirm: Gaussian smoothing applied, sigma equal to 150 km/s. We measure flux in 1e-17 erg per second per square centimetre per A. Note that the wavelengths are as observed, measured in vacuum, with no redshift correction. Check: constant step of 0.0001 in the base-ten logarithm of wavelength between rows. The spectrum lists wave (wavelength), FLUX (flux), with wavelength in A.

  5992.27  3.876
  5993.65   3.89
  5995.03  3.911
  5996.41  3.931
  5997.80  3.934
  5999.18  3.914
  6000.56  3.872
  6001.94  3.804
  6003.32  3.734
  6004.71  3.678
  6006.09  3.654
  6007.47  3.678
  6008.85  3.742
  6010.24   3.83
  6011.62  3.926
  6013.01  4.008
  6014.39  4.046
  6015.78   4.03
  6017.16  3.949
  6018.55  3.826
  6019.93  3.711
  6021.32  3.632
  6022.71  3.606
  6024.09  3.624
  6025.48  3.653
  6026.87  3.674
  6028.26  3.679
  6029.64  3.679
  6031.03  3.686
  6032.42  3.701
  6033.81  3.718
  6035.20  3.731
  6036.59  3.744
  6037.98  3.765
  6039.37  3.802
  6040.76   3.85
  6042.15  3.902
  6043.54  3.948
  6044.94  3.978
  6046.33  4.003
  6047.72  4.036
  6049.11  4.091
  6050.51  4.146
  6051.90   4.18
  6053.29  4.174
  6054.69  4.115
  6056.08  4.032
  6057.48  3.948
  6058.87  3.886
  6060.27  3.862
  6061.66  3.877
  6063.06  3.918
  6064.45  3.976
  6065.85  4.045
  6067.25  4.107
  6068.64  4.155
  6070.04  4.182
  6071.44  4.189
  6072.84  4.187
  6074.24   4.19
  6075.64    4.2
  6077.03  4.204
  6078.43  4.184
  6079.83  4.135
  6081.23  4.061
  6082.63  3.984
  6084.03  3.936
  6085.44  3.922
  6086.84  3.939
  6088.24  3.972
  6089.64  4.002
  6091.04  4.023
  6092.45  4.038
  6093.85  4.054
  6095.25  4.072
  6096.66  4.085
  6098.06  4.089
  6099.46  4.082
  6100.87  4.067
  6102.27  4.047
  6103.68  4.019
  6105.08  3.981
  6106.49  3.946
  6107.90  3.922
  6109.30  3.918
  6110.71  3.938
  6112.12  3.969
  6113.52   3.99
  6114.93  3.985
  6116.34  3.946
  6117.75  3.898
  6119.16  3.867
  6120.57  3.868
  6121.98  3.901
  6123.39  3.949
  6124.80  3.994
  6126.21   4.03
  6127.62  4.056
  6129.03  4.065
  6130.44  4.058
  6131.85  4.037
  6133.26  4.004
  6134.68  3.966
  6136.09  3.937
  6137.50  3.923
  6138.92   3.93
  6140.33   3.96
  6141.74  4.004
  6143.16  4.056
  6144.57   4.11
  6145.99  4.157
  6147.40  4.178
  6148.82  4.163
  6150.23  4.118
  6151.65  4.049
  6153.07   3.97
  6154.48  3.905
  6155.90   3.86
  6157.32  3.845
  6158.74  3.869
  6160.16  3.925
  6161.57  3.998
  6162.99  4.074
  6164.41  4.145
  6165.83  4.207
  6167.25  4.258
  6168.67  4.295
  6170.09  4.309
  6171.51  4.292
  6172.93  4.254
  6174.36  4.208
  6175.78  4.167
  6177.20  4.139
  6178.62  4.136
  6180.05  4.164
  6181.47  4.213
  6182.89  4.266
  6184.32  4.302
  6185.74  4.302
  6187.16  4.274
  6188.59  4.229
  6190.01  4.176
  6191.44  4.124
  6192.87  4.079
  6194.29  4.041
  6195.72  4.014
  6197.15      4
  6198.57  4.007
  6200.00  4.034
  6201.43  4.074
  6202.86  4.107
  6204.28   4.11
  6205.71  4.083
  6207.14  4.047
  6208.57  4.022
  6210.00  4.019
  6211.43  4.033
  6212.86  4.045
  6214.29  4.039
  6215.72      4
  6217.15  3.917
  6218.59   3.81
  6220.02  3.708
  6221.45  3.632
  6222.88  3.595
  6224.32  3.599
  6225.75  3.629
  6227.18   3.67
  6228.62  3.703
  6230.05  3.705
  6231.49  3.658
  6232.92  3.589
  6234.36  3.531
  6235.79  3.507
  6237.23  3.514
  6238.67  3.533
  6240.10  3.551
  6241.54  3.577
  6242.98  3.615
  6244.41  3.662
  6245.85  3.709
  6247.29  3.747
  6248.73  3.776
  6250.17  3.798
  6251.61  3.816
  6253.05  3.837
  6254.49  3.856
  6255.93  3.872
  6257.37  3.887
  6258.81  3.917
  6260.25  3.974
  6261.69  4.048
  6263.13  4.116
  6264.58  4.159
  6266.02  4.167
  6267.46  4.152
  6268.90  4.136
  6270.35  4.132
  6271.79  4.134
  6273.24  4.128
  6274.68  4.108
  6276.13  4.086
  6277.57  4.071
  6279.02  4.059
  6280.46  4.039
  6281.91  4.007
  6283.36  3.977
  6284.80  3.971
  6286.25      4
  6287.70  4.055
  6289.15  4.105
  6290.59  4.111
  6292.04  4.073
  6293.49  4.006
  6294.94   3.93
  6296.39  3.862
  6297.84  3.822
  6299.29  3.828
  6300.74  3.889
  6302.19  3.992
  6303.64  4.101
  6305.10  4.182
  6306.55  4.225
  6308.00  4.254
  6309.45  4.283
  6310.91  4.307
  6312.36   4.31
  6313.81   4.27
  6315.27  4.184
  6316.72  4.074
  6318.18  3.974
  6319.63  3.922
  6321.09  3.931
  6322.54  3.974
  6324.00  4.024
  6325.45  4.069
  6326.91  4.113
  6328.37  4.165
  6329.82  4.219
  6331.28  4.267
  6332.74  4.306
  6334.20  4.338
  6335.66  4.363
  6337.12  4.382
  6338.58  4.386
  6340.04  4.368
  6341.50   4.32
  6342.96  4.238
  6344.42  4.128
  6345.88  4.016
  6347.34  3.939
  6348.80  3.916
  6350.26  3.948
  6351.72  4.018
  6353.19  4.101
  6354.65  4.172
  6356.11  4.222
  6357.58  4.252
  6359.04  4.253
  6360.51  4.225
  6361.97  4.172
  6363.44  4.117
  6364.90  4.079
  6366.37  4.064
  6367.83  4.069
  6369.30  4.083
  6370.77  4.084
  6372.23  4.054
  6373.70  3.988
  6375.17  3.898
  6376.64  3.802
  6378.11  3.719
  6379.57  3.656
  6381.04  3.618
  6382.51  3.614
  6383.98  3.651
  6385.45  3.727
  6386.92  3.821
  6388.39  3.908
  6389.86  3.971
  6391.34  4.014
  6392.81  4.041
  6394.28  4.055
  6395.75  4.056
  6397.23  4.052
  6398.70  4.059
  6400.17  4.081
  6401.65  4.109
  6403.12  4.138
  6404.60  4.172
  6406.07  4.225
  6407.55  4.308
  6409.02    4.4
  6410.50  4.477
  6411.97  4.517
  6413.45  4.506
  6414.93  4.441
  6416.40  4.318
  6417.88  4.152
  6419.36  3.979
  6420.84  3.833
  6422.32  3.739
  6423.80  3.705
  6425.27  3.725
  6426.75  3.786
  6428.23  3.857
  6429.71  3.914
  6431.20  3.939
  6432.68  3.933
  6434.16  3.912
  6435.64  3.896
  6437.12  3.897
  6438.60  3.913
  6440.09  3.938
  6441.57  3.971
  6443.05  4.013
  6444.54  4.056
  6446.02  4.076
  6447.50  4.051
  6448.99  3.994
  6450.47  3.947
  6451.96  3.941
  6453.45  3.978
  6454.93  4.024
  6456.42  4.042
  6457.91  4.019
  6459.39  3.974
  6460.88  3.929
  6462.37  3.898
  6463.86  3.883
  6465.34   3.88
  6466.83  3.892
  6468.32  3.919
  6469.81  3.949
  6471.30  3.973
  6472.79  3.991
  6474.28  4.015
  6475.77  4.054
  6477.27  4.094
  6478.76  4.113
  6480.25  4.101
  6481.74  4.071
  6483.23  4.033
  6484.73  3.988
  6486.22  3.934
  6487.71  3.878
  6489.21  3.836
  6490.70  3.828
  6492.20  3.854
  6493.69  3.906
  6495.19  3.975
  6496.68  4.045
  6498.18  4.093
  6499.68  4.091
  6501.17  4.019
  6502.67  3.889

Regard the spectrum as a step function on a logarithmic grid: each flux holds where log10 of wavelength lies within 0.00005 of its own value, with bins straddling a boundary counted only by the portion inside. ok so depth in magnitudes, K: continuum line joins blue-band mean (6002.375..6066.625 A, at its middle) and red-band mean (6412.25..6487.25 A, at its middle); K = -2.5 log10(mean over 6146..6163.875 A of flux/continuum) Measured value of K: -0.030 mag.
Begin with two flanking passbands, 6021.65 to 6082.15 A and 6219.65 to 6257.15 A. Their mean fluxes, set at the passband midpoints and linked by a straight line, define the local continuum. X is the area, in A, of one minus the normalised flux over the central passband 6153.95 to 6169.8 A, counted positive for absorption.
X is -1.1 A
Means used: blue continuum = 3.95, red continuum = 3.67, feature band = 4.04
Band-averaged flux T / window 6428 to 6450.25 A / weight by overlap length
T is 3.96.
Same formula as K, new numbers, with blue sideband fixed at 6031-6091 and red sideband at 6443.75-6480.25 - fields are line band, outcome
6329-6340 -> -0.09 mag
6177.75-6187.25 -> -0.06 mag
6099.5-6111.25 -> 0.00 mag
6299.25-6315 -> -0.05 mag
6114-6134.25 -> 0.01 mag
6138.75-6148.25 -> -0.02 mag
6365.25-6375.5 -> -0.01 mag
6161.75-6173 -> -0.06 mag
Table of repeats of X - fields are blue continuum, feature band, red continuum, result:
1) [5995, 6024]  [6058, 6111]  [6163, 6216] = -1.10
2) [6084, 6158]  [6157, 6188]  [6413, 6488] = -1.37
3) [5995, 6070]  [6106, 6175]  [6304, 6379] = -1.08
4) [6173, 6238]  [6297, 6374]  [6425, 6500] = -3.31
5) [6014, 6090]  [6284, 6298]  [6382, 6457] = -0.03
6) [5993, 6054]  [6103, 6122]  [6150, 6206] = 0.28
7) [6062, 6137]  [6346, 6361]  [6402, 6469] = -0.28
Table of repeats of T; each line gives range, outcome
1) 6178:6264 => 3.9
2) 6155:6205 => 4.13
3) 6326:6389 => 4.06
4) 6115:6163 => 3.99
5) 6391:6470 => 4.03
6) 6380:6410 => 4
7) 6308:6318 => 4.22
